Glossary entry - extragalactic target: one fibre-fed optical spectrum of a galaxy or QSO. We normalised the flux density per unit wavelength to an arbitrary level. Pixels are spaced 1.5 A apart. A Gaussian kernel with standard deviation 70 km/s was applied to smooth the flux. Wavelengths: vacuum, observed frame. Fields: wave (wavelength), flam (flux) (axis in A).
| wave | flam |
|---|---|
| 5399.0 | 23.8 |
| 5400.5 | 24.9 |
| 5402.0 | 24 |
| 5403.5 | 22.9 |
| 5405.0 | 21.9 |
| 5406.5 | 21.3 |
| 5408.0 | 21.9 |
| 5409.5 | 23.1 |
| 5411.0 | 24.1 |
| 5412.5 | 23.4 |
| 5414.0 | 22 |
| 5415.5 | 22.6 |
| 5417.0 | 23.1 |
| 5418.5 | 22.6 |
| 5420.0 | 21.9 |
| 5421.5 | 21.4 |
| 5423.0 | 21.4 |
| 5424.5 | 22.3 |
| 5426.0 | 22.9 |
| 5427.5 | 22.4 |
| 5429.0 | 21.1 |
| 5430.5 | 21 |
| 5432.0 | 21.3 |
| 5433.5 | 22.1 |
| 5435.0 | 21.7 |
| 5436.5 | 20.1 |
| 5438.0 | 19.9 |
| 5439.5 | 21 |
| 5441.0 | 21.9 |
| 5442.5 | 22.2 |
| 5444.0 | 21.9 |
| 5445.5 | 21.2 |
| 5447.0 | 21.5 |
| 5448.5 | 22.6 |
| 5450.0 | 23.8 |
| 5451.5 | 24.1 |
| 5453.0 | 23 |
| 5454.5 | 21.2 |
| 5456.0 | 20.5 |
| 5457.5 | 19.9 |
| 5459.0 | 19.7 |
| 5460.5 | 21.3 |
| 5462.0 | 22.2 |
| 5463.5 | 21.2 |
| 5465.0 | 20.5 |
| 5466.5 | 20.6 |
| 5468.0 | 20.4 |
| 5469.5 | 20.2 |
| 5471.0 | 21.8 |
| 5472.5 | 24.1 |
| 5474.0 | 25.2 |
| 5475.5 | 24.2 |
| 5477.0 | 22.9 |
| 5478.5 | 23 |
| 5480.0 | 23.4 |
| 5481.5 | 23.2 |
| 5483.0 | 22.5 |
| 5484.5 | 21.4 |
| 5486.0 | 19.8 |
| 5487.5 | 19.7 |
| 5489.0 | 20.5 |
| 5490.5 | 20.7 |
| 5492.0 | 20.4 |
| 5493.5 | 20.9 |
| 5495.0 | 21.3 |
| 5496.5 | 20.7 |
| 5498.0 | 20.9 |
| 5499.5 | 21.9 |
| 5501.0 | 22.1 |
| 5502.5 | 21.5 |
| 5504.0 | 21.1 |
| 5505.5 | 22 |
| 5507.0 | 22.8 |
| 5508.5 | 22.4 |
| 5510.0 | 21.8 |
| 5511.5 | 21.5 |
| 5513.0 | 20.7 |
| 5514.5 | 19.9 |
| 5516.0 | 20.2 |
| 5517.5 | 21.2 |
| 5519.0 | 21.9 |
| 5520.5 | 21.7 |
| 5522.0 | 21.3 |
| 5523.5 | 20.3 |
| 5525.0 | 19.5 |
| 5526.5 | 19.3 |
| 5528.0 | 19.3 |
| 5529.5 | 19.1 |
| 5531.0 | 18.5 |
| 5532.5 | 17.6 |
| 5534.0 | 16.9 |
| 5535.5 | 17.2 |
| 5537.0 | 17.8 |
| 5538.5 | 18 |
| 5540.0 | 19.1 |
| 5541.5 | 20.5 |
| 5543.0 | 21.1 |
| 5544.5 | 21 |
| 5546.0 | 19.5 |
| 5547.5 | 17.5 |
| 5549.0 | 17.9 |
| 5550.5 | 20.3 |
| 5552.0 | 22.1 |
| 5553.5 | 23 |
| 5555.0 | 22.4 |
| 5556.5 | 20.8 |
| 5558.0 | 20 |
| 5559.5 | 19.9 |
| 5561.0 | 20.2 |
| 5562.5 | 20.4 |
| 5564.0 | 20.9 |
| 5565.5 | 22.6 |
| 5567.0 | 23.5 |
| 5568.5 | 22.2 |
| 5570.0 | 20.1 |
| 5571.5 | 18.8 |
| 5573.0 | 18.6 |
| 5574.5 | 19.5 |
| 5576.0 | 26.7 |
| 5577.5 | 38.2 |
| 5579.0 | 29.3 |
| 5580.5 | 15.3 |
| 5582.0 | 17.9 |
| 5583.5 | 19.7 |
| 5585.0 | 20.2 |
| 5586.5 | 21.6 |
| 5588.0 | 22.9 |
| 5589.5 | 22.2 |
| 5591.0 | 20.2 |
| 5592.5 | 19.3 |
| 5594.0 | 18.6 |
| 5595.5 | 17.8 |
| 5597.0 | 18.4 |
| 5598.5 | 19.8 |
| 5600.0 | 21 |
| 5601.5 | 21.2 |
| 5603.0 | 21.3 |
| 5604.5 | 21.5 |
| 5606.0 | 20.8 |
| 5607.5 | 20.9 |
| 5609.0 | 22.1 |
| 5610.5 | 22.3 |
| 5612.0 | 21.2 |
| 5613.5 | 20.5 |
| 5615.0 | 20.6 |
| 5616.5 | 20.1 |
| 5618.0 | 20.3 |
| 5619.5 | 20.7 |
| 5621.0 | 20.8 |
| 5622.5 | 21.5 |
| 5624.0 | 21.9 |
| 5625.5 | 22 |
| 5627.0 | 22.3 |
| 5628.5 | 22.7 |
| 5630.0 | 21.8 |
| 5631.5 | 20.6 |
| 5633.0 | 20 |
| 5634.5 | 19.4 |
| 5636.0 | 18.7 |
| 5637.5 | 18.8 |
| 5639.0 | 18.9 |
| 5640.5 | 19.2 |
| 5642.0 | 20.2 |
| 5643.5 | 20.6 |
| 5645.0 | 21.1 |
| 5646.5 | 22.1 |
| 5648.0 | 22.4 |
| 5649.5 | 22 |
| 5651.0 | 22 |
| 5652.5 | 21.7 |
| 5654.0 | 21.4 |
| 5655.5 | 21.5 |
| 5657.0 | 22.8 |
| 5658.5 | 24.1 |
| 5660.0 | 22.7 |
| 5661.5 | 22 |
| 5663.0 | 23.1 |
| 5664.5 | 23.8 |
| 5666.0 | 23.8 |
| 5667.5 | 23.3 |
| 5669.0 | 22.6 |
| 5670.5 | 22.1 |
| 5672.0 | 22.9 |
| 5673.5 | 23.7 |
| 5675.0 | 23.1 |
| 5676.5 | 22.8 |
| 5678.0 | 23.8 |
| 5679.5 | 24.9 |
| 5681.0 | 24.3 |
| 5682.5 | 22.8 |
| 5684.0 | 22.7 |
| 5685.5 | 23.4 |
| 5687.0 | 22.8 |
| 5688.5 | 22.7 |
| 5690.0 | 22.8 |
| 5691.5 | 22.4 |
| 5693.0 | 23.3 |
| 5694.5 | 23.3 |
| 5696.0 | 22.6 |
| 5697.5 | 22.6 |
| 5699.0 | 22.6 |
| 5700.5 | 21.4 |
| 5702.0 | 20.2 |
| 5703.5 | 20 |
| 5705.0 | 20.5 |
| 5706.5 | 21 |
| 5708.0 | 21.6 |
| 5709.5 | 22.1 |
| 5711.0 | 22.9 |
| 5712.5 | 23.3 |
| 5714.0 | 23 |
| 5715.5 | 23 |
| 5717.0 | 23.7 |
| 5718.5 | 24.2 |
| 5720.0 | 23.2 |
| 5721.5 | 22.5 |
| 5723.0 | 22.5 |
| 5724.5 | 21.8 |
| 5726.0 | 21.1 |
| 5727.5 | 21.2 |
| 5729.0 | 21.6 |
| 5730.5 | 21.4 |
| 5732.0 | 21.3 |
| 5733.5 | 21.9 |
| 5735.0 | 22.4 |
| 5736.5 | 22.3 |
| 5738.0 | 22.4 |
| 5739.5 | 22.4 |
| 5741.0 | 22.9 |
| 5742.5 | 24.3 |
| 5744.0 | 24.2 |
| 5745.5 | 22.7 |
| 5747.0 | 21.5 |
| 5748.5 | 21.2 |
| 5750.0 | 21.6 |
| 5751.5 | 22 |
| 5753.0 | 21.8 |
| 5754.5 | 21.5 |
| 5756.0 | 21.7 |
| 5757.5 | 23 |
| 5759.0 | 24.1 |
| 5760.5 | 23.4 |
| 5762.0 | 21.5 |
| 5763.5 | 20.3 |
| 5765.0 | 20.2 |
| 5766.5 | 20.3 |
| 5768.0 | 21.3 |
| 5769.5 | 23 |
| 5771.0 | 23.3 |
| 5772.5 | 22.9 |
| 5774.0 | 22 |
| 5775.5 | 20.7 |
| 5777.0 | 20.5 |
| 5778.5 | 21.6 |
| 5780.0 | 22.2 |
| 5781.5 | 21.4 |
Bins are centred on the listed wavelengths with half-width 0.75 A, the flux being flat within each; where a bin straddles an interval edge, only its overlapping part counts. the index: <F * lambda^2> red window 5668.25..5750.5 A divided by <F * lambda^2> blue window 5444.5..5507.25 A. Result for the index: 1.13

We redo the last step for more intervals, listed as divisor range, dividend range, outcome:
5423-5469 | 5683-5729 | 1.14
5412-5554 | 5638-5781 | 1.14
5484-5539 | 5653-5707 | 1.18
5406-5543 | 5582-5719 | 1.09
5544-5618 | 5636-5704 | 1.09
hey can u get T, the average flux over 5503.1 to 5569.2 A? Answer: 20.4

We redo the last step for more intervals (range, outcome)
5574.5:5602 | 21.6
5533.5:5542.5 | 18.4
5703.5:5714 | 21.8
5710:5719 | 23.3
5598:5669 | 21.4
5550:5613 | 21.3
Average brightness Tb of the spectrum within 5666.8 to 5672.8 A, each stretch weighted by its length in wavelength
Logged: 22.7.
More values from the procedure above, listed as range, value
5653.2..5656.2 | 21.5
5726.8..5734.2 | 21.5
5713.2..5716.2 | 23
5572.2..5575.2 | 19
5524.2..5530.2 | 19.3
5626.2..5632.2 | 21.9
